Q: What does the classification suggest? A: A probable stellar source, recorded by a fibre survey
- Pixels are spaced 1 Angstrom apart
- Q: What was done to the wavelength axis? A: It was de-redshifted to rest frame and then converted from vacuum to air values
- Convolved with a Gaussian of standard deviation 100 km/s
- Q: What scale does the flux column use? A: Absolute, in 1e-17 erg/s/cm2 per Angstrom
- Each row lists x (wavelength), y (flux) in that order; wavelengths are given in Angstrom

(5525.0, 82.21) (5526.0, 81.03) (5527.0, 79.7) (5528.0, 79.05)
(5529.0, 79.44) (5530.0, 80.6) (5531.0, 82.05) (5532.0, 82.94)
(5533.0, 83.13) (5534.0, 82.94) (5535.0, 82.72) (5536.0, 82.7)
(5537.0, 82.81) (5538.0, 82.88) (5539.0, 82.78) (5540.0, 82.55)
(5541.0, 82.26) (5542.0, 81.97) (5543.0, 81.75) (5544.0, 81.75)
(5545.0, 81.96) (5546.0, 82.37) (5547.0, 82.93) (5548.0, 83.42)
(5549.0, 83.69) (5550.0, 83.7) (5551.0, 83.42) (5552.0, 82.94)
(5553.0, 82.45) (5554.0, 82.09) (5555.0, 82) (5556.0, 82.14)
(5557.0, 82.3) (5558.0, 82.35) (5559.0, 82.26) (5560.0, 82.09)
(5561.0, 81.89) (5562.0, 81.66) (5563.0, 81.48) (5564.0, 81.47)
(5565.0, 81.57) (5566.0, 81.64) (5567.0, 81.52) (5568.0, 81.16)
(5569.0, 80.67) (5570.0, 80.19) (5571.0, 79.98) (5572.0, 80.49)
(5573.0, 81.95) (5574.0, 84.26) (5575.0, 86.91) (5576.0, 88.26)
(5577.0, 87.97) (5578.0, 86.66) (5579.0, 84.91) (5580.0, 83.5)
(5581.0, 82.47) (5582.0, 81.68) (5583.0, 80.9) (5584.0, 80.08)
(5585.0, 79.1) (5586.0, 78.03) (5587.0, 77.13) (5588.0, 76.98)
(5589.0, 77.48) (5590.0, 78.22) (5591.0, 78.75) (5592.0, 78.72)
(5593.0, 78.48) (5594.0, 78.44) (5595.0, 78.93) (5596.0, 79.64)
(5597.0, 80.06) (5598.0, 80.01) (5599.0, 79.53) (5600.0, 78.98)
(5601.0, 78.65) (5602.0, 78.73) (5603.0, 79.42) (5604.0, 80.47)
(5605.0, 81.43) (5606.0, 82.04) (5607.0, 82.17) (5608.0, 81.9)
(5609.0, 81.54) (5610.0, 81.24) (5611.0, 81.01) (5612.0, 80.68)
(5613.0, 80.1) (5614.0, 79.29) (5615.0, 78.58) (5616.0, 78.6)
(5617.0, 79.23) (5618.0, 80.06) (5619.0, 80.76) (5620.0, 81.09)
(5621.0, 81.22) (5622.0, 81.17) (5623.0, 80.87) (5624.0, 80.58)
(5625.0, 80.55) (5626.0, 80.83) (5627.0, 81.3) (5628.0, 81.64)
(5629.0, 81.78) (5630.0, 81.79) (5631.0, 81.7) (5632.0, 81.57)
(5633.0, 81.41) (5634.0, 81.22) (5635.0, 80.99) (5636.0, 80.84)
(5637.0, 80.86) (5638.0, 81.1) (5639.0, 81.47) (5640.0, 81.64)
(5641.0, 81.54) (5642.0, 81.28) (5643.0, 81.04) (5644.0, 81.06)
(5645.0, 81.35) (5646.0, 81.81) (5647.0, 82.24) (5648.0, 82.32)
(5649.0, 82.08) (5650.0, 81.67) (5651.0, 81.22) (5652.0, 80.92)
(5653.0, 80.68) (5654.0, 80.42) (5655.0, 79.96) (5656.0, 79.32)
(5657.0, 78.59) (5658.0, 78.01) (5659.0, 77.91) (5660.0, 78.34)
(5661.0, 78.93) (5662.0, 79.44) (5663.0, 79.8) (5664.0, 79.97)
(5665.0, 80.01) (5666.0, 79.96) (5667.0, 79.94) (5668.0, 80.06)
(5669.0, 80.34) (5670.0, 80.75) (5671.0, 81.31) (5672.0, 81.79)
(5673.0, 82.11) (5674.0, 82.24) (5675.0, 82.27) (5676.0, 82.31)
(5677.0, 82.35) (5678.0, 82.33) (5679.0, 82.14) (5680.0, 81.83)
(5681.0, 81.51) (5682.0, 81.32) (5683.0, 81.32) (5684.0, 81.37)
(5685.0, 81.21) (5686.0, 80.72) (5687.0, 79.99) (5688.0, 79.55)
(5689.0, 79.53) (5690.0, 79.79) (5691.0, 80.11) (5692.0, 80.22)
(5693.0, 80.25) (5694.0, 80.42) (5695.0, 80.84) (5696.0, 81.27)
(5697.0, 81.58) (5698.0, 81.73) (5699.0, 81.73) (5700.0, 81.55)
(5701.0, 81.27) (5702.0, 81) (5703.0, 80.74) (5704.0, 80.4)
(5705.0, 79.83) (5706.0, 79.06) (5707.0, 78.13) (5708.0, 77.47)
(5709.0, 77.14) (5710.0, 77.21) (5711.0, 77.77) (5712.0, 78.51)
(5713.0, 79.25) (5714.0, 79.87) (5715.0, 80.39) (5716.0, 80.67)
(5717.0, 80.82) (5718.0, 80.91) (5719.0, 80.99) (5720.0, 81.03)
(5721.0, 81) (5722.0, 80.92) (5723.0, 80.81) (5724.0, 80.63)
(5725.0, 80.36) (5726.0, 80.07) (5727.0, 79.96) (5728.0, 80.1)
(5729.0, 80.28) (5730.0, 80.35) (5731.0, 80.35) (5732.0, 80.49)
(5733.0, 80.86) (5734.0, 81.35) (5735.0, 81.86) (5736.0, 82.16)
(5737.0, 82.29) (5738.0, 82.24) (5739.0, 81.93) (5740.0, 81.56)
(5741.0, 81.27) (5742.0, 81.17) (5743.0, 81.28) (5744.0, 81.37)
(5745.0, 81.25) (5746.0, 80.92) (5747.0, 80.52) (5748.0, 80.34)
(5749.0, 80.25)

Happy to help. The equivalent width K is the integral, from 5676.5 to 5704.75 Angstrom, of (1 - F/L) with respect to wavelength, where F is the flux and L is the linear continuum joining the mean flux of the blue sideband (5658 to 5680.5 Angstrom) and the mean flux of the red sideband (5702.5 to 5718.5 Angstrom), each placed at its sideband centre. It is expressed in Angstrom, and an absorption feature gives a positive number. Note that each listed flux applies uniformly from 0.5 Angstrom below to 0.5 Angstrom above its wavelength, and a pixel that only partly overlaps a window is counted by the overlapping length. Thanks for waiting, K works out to -0.37 Angstrom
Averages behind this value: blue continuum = 80.7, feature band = 81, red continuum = 79.3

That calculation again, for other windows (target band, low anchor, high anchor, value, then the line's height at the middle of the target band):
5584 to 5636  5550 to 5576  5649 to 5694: 0.9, 81.5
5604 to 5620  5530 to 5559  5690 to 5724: 0.2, 81.6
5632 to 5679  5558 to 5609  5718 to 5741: 0.1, 81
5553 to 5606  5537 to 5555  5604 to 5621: 0.3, 81.6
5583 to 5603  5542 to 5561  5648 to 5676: 0.7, 81.7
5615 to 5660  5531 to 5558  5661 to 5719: 0.2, 81.2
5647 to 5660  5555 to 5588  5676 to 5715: 0.1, 80.9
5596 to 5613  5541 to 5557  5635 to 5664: 0.2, 81.5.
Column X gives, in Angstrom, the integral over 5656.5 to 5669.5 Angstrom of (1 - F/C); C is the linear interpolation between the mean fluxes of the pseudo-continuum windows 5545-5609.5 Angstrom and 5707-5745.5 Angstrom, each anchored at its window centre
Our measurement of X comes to 0.24 Angstrom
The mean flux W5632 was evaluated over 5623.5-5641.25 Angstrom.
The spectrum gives 81.3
